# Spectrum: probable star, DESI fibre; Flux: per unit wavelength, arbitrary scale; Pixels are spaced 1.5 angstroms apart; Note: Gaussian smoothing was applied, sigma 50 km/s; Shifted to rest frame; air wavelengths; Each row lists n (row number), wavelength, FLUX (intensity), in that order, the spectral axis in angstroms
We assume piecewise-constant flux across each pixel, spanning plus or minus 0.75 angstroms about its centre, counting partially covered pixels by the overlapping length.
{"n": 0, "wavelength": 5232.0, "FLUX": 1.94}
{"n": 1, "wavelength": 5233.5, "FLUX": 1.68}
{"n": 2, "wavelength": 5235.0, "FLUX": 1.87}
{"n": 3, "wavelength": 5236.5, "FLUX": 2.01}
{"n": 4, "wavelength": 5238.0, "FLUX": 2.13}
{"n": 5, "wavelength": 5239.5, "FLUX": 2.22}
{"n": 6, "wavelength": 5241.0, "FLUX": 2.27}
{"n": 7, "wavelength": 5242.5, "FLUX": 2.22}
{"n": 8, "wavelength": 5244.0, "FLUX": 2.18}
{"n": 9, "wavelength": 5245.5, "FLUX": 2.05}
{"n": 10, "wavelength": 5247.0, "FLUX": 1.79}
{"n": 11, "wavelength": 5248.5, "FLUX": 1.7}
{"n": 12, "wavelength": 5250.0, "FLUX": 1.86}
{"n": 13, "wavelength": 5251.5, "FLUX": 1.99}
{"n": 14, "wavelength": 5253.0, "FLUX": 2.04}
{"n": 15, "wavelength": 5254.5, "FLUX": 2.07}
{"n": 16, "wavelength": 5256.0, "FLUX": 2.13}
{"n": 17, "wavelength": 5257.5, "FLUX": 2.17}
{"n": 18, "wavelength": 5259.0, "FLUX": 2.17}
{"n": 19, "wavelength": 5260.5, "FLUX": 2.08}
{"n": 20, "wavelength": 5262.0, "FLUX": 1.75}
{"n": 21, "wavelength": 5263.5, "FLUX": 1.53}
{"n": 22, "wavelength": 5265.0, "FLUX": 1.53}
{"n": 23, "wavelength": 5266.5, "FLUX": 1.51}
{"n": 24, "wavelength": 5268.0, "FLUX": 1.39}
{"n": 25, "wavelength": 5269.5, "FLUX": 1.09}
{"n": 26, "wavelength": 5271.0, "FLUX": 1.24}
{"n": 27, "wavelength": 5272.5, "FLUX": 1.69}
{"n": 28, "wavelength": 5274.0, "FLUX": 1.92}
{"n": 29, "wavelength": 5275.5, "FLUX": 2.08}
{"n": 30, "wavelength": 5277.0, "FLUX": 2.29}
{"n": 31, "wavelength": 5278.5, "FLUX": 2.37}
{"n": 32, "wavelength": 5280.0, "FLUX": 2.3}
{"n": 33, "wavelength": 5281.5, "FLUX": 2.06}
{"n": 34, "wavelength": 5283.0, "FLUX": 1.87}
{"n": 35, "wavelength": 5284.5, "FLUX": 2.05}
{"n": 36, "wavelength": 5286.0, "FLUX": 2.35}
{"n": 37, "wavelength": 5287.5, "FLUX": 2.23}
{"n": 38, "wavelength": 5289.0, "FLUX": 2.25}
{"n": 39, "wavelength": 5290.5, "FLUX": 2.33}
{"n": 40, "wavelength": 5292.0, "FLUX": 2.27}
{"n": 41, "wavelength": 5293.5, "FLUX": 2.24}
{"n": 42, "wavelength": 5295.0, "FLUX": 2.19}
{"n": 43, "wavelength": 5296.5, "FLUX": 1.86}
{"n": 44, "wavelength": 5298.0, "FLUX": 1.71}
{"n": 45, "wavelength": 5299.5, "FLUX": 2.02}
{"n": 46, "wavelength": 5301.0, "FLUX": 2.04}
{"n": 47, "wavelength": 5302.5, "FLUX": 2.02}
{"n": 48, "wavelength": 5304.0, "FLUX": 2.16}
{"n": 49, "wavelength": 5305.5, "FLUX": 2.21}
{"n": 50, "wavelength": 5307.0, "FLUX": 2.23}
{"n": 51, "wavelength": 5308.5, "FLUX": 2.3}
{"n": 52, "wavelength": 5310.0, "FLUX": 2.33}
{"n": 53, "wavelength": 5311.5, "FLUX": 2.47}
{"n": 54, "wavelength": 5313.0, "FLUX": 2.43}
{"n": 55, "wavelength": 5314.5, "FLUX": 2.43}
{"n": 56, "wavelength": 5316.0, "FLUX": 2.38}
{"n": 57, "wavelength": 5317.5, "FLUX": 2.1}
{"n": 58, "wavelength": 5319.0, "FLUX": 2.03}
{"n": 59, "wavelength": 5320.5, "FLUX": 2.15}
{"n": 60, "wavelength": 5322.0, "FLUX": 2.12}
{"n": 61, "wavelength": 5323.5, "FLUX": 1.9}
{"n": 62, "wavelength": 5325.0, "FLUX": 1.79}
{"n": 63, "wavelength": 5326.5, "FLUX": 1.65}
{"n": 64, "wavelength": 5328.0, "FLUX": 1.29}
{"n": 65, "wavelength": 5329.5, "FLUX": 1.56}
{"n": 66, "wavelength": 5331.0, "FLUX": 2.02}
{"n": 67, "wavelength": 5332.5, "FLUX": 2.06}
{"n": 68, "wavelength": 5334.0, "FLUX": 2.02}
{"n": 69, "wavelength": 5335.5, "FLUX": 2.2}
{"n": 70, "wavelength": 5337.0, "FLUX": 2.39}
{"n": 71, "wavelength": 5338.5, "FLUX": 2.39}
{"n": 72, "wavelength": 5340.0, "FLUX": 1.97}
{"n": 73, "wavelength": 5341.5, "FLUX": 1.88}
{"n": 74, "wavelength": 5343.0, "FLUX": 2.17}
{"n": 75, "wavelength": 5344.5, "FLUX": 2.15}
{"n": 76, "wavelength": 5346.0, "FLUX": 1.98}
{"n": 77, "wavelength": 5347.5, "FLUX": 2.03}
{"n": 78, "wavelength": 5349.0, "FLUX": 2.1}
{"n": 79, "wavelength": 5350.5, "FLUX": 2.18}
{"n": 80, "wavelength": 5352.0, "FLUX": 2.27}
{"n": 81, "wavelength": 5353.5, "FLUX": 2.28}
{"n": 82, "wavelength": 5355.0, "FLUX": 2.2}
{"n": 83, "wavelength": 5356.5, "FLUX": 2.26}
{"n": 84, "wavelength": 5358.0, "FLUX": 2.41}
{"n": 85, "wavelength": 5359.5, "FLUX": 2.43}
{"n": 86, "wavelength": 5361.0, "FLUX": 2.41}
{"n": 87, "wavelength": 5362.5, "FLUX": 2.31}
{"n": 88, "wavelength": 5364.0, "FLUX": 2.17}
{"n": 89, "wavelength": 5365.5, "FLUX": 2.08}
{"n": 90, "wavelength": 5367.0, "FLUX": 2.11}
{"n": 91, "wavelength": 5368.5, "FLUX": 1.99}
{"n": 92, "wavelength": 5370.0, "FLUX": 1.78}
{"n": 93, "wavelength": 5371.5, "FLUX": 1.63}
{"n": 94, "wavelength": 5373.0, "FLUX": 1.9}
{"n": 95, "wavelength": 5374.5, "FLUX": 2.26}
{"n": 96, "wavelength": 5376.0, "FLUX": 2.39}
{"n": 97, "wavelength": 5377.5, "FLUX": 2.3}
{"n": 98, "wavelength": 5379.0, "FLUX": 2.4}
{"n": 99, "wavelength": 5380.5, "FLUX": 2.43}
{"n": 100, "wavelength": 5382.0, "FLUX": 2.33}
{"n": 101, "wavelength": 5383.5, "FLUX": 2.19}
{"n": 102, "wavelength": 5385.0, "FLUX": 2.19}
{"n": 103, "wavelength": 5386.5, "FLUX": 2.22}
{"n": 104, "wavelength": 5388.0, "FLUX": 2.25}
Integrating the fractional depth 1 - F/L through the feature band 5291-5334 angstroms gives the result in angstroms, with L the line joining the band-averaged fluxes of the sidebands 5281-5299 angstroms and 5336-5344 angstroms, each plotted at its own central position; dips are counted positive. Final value 1.3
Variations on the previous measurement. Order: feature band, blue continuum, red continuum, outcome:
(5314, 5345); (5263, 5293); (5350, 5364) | 2.02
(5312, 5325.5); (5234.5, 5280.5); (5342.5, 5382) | -0.57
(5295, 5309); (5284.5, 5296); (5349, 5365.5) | 1.15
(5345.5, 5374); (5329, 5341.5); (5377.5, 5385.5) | 0.81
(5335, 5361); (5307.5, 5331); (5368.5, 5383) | -1.14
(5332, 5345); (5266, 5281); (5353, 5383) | -0.39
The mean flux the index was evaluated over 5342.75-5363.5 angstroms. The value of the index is 2.23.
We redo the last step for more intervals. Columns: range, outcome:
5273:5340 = 2.11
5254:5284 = 1.86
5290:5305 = 2.08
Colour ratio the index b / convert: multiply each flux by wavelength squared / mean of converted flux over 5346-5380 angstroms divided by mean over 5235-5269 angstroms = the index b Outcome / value 1.17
